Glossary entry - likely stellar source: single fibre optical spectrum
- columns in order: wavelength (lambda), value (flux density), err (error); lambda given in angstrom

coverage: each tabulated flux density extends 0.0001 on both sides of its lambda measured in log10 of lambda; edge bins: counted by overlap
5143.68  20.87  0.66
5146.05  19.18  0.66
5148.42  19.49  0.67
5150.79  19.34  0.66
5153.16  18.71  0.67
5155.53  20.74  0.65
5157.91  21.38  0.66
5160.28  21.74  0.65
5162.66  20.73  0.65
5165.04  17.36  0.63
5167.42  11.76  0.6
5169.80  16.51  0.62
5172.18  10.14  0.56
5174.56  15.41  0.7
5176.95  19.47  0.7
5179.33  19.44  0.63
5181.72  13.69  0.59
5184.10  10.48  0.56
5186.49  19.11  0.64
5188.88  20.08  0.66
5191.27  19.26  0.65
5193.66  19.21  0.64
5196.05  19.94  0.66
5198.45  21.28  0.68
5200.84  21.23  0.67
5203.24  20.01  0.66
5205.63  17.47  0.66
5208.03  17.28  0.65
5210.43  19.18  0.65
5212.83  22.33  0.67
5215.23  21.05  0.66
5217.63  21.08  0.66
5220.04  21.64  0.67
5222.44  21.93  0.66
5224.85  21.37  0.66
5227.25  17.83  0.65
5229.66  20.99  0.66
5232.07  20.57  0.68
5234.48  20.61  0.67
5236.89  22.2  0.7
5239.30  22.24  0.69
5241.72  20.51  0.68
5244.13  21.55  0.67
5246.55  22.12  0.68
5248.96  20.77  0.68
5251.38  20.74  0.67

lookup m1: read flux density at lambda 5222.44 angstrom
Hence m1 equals 21.93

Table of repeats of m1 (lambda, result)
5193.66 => 19.21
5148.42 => 19.49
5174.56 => 15.41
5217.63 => 21.08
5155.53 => 20.74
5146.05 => 19.18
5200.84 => 21.23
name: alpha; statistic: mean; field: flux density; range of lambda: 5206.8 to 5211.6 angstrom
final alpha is 18.2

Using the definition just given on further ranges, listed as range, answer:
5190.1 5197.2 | 19.5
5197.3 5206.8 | 20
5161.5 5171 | 16.6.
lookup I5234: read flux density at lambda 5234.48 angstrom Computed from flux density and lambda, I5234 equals 20.61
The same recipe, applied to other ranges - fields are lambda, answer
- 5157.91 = 21.38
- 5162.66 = 20.73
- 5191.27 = 19.26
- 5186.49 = 19.11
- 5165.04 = 17.36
